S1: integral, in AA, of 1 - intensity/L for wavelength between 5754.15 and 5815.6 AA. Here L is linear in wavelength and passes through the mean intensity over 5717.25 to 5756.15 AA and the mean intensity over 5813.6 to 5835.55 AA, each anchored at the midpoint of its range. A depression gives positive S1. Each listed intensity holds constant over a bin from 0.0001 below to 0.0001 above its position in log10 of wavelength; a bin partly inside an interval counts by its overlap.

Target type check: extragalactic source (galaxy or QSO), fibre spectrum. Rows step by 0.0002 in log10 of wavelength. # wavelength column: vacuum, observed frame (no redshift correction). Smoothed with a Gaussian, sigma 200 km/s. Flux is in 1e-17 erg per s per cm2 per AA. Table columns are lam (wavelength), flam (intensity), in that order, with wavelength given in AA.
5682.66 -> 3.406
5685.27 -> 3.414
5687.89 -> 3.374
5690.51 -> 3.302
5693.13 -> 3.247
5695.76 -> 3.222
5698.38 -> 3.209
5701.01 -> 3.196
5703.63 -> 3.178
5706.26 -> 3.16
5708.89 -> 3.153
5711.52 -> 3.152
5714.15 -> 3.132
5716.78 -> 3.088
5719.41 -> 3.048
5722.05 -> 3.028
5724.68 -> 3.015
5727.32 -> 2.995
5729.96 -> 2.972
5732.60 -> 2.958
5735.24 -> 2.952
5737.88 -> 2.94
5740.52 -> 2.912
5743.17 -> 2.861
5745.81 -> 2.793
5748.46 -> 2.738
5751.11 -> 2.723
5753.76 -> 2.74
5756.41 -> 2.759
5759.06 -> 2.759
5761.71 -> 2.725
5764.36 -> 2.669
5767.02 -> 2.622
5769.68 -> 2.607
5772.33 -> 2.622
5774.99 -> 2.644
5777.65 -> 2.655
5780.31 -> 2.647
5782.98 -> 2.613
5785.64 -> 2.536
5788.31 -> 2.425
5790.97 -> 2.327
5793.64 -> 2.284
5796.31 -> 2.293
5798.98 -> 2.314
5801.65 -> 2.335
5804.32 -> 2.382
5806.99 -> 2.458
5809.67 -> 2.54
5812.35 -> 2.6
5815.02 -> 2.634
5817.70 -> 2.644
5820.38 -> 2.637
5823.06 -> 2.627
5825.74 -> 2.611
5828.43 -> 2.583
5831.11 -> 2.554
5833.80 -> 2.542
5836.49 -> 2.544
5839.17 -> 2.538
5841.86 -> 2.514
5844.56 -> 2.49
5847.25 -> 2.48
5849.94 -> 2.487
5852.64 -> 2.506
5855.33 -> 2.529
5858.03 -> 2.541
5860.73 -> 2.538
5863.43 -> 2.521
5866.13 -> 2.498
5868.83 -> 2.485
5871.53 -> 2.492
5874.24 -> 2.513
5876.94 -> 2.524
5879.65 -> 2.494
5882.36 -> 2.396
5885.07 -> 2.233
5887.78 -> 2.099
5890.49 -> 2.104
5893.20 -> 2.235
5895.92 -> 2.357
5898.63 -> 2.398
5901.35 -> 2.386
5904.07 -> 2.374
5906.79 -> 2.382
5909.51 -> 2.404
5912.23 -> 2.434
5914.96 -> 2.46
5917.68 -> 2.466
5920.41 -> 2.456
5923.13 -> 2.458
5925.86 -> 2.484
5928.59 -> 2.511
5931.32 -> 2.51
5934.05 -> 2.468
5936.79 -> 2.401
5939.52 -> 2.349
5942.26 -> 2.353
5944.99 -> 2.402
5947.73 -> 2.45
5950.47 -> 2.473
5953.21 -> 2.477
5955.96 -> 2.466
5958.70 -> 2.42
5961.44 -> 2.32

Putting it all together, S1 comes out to 4.4 AA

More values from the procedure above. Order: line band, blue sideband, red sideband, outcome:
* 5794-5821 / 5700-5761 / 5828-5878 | 2.1 AA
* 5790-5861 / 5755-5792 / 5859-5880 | 1.6 AA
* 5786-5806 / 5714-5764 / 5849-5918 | 2.6 AA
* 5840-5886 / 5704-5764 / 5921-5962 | 2.4 AA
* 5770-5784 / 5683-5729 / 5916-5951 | 1.5 AA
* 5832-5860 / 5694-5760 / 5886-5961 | 1.2 AA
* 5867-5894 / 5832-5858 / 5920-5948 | 1.3 AA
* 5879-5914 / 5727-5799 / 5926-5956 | 2.4 AA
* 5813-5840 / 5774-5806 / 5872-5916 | -1.9 AA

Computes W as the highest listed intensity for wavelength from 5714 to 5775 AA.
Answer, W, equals 3.132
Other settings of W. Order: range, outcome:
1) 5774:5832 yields 2.655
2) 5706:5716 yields 3.16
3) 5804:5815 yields 2.6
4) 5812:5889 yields 2.644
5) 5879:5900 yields 2.494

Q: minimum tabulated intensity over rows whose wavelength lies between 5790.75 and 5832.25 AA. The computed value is 2.284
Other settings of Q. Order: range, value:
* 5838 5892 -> 2.099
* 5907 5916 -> 2.404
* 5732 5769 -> 2.622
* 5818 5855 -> 2.48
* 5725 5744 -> 2.861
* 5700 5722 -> 3.048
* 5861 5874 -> 2.485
